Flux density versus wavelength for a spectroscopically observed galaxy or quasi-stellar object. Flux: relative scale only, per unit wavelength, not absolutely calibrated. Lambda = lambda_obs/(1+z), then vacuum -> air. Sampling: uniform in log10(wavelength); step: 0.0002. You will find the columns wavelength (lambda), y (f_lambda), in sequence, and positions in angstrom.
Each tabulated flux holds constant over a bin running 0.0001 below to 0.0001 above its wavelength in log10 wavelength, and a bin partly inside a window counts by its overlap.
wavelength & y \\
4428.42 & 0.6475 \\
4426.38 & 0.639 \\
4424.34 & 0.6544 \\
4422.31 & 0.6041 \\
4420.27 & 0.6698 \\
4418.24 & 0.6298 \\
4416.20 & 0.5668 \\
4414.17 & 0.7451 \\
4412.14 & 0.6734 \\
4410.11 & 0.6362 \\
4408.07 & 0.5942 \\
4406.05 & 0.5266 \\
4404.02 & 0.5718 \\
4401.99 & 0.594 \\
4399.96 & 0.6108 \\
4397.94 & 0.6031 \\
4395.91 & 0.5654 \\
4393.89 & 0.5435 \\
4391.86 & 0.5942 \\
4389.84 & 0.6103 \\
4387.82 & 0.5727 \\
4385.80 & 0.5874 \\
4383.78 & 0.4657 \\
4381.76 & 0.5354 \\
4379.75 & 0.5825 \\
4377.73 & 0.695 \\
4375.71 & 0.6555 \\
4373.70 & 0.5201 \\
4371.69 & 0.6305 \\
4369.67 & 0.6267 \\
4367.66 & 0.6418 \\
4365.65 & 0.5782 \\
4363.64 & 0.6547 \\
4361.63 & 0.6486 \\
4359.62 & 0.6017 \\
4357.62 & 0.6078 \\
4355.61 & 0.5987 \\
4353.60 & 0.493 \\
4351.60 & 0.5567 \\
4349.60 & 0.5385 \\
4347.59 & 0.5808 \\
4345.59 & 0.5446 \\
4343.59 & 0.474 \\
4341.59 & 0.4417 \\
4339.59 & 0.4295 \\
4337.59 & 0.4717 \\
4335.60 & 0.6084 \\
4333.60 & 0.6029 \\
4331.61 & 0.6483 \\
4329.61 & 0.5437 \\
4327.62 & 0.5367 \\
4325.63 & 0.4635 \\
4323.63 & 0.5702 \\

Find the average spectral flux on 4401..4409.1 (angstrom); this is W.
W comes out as 0.571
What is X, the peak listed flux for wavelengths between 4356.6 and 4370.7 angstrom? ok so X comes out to 0.6547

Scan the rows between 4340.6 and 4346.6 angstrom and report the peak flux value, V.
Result 0.5446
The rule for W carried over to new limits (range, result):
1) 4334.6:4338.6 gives 0.54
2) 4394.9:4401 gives 0.593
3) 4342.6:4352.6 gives 0.539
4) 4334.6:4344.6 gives 0.485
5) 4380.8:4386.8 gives 0.529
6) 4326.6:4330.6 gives 0.54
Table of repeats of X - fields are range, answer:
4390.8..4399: 0.6031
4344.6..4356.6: 0.5987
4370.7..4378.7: 0.695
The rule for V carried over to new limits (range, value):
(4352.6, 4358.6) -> 0.6078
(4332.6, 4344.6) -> 0.6084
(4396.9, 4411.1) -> 0.6362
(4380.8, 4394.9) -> 0.6103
